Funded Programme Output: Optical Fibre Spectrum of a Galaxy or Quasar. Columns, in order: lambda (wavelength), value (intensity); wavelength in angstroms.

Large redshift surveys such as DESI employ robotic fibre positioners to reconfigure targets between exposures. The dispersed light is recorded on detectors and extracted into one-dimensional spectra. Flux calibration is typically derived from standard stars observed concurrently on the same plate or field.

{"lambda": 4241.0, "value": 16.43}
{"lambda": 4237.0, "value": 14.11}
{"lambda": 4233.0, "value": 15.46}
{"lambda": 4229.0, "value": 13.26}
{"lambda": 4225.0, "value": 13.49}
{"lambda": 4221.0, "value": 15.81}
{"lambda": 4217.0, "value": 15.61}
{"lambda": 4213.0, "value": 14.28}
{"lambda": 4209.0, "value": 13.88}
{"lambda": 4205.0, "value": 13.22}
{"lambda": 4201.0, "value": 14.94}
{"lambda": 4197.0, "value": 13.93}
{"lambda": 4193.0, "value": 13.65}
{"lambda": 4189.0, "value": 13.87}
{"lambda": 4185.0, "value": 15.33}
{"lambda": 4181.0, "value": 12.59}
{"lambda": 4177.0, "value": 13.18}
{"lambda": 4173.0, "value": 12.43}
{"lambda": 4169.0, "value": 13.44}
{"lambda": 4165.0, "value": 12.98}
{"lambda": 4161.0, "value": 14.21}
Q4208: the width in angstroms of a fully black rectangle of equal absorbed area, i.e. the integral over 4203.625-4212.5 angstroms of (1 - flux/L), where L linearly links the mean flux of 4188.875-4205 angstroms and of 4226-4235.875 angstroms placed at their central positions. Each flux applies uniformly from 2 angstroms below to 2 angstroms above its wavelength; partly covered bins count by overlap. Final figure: 0.2 angstroms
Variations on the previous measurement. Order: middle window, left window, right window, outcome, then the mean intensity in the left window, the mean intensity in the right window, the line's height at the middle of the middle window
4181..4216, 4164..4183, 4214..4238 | -0.93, 12.9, 14.6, 13.7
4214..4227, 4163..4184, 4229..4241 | -0.49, 13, 14.8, 14.4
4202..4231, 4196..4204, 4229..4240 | 0.50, 14.3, 14.7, 14.5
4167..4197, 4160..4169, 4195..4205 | 0.68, 13.5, 14.2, 13.8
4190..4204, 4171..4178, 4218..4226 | -0.31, 12.8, 14.9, 13.8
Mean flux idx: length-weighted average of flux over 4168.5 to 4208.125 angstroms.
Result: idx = 13.7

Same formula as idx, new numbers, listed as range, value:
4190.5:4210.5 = 13.9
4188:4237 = 14.3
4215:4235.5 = 14.7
